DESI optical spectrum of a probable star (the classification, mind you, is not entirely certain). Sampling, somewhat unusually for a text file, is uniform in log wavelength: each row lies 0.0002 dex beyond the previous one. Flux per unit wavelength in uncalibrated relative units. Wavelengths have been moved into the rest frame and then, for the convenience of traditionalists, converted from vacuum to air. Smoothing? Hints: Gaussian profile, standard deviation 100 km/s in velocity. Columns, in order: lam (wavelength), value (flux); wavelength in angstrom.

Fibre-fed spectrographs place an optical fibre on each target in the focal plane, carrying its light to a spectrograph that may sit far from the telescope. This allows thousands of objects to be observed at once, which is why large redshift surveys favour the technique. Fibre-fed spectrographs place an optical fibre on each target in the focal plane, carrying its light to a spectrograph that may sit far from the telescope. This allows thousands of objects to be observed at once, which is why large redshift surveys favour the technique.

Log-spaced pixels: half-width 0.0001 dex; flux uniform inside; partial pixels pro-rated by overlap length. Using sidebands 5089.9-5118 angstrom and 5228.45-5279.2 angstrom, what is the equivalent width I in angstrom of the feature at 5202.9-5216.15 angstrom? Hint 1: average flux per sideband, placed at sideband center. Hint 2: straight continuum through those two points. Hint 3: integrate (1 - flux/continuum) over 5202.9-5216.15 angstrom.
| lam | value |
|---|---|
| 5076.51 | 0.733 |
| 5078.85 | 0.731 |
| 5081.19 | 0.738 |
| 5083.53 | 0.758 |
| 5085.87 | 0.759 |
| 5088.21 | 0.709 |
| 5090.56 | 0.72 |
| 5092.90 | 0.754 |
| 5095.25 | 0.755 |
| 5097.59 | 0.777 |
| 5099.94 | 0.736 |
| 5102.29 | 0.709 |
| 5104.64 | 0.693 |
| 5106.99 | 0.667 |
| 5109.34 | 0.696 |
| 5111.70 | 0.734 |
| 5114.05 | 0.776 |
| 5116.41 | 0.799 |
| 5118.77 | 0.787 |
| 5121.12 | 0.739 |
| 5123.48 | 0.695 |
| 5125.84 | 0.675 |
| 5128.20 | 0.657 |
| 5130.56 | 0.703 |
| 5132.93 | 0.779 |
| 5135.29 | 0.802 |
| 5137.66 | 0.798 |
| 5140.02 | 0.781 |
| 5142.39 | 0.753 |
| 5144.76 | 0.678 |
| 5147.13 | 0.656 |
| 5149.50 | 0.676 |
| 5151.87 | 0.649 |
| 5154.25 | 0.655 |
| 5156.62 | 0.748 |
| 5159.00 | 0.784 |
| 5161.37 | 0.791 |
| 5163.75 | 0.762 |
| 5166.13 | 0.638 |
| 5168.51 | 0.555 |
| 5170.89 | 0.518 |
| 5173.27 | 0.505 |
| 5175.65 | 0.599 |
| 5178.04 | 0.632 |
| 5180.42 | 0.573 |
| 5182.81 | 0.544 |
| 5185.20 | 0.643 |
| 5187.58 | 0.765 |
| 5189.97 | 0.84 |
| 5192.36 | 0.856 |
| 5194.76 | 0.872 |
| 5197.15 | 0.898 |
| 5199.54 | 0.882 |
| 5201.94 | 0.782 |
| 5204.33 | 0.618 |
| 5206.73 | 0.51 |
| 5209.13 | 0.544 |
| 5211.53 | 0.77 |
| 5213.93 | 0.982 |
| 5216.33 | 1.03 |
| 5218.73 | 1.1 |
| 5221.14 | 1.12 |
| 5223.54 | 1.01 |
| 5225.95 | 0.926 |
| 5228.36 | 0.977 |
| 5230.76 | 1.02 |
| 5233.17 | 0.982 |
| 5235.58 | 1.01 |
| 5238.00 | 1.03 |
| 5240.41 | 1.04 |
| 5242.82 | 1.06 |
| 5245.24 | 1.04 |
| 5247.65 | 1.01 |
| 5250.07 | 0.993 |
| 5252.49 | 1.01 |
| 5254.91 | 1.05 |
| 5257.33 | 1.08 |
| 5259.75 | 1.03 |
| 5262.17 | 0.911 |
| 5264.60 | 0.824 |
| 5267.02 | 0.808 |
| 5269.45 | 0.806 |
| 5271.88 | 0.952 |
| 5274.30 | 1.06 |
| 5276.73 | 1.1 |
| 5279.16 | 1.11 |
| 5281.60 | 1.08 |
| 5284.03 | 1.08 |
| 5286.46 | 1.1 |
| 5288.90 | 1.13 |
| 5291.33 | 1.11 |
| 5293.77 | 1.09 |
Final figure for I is 3.0 angstrom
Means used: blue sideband 0.736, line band 0.713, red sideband 0.994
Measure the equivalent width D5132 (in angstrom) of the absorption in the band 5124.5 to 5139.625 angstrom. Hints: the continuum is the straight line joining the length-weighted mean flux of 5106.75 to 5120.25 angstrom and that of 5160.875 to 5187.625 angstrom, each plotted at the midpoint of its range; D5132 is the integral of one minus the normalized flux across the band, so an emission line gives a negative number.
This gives -0.6 angstrom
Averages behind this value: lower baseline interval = 0.748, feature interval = 0.738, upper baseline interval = 0.617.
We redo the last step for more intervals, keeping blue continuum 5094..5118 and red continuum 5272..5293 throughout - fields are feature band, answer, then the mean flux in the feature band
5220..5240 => -0.5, 1.01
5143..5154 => 2.0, 0.668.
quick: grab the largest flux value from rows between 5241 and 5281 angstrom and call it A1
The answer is 1.11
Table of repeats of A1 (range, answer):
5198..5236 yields 1.12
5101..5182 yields 0.802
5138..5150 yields 0.781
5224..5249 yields 1.06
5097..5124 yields 0.799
